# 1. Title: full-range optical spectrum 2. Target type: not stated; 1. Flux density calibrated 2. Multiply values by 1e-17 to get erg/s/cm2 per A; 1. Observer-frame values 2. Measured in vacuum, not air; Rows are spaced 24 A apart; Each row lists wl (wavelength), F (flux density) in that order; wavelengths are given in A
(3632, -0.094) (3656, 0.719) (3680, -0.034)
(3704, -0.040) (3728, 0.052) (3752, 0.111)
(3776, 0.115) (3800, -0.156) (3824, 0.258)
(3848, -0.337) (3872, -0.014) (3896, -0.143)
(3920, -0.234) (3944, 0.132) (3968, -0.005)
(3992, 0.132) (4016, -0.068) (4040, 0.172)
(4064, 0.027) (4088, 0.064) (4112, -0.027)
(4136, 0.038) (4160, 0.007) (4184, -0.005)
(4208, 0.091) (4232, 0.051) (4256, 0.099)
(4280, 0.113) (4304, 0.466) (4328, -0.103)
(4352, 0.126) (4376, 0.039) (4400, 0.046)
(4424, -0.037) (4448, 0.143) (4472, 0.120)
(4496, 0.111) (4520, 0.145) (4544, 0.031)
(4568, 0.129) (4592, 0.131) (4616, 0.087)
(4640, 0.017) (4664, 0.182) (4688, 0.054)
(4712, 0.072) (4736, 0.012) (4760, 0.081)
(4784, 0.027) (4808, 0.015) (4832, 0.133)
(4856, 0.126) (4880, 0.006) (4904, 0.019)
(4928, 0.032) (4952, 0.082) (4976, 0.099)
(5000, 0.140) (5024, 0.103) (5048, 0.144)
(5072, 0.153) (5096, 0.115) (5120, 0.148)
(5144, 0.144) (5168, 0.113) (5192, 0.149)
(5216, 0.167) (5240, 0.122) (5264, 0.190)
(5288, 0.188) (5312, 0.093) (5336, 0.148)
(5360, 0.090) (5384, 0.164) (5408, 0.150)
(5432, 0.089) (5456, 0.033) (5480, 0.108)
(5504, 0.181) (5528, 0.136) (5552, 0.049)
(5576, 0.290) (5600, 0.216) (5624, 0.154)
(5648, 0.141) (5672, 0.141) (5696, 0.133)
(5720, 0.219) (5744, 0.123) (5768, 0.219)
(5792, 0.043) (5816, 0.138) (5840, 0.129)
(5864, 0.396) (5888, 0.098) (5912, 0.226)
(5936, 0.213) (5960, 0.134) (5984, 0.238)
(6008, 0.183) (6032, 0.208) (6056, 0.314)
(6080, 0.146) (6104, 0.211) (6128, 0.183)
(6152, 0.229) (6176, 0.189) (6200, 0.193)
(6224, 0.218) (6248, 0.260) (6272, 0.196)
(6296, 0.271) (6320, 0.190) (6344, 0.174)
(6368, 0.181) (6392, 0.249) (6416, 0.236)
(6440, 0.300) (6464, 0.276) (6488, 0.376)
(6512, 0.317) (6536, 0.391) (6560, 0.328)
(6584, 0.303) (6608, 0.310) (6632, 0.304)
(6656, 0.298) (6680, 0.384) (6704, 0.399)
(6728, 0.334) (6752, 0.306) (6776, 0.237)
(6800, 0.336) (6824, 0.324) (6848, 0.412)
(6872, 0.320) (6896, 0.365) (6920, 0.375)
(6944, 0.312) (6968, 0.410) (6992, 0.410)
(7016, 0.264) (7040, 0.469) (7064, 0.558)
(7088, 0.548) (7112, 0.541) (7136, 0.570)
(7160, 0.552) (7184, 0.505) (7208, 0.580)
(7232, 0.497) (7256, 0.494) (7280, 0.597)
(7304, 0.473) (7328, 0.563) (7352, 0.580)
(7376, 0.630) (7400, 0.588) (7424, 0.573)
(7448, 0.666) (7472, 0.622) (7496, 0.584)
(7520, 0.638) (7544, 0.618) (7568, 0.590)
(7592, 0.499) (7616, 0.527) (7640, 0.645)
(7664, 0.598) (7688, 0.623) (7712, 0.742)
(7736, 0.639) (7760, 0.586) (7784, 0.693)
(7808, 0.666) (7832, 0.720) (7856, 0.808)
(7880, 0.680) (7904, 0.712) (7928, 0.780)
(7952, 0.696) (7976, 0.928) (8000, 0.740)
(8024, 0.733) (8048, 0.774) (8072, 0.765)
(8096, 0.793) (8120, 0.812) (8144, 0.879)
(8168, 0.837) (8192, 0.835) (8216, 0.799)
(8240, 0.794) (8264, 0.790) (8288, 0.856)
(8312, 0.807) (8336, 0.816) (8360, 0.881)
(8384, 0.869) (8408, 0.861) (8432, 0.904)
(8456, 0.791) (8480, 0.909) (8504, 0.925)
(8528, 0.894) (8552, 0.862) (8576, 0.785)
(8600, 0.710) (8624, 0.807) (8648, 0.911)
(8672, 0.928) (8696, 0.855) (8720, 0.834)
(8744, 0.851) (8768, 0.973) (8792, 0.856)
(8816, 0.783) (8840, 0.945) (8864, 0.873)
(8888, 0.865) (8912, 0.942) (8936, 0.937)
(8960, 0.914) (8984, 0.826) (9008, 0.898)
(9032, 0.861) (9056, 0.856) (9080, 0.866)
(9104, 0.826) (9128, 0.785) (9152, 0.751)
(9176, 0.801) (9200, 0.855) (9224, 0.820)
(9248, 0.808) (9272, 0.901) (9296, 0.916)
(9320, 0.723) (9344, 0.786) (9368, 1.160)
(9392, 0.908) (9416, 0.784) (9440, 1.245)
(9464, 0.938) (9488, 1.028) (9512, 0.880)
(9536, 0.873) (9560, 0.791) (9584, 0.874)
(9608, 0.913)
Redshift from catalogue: 0.768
